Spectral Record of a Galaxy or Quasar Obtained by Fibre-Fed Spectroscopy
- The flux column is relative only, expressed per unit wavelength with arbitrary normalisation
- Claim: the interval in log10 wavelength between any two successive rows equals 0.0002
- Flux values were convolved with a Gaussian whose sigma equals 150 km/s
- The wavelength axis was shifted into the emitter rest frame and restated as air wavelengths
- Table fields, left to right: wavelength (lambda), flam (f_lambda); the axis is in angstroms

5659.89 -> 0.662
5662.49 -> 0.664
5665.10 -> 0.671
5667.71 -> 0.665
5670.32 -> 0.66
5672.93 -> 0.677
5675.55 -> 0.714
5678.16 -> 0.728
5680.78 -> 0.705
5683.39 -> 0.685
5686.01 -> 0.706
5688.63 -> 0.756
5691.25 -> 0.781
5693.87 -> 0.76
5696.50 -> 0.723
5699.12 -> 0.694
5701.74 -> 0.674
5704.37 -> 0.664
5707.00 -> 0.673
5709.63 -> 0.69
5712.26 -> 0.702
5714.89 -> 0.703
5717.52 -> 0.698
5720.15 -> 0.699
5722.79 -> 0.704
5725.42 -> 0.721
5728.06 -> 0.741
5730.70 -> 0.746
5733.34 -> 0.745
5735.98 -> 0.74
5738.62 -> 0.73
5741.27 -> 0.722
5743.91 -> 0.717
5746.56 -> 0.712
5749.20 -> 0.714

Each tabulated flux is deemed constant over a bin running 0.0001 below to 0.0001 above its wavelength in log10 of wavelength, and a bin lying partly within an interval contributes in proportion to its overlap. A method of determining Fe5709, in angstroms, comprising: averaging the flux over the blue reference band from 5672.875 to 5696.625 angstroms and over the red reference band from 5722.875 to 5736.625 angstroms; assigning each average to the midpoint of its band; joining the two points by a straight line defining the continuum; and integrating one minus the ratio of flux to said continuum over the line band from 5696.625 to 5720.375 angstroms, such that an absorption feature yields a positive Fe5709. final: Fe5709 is 1.3 angstroms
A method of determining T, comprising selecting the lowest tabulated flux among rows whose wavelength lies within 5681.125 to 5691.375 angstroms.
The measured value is 0.685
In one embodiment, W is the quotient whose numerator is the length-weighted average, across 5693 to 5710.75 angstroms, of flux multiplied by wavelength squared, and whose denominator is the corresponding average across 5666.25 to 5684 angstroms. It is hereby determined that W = 1.02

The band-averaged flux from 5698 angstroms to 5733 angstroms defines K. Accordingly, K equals 0.702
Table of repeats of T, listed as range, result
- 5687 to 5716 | 0.664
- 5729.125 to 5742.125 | 0.722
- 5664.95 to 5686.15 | 0.66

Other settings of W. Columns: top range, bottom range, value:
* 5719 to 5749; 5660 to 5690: 1.07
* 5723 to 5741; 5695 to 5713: 1.08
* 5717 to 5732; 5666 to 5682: 1.06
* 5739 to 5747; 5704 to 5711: 1.07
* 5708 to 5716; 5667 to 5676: 1.05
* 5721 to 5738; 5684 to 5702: 1.02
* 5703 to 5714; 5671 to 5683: 0.98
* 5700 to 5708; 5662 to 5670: 1.02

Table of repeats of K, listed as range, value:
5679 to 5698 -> 0.73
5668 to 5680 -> 0.692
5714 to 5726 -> 0.704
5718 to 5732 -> 0.721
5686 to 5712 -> 0.712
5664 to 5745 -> 0.71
